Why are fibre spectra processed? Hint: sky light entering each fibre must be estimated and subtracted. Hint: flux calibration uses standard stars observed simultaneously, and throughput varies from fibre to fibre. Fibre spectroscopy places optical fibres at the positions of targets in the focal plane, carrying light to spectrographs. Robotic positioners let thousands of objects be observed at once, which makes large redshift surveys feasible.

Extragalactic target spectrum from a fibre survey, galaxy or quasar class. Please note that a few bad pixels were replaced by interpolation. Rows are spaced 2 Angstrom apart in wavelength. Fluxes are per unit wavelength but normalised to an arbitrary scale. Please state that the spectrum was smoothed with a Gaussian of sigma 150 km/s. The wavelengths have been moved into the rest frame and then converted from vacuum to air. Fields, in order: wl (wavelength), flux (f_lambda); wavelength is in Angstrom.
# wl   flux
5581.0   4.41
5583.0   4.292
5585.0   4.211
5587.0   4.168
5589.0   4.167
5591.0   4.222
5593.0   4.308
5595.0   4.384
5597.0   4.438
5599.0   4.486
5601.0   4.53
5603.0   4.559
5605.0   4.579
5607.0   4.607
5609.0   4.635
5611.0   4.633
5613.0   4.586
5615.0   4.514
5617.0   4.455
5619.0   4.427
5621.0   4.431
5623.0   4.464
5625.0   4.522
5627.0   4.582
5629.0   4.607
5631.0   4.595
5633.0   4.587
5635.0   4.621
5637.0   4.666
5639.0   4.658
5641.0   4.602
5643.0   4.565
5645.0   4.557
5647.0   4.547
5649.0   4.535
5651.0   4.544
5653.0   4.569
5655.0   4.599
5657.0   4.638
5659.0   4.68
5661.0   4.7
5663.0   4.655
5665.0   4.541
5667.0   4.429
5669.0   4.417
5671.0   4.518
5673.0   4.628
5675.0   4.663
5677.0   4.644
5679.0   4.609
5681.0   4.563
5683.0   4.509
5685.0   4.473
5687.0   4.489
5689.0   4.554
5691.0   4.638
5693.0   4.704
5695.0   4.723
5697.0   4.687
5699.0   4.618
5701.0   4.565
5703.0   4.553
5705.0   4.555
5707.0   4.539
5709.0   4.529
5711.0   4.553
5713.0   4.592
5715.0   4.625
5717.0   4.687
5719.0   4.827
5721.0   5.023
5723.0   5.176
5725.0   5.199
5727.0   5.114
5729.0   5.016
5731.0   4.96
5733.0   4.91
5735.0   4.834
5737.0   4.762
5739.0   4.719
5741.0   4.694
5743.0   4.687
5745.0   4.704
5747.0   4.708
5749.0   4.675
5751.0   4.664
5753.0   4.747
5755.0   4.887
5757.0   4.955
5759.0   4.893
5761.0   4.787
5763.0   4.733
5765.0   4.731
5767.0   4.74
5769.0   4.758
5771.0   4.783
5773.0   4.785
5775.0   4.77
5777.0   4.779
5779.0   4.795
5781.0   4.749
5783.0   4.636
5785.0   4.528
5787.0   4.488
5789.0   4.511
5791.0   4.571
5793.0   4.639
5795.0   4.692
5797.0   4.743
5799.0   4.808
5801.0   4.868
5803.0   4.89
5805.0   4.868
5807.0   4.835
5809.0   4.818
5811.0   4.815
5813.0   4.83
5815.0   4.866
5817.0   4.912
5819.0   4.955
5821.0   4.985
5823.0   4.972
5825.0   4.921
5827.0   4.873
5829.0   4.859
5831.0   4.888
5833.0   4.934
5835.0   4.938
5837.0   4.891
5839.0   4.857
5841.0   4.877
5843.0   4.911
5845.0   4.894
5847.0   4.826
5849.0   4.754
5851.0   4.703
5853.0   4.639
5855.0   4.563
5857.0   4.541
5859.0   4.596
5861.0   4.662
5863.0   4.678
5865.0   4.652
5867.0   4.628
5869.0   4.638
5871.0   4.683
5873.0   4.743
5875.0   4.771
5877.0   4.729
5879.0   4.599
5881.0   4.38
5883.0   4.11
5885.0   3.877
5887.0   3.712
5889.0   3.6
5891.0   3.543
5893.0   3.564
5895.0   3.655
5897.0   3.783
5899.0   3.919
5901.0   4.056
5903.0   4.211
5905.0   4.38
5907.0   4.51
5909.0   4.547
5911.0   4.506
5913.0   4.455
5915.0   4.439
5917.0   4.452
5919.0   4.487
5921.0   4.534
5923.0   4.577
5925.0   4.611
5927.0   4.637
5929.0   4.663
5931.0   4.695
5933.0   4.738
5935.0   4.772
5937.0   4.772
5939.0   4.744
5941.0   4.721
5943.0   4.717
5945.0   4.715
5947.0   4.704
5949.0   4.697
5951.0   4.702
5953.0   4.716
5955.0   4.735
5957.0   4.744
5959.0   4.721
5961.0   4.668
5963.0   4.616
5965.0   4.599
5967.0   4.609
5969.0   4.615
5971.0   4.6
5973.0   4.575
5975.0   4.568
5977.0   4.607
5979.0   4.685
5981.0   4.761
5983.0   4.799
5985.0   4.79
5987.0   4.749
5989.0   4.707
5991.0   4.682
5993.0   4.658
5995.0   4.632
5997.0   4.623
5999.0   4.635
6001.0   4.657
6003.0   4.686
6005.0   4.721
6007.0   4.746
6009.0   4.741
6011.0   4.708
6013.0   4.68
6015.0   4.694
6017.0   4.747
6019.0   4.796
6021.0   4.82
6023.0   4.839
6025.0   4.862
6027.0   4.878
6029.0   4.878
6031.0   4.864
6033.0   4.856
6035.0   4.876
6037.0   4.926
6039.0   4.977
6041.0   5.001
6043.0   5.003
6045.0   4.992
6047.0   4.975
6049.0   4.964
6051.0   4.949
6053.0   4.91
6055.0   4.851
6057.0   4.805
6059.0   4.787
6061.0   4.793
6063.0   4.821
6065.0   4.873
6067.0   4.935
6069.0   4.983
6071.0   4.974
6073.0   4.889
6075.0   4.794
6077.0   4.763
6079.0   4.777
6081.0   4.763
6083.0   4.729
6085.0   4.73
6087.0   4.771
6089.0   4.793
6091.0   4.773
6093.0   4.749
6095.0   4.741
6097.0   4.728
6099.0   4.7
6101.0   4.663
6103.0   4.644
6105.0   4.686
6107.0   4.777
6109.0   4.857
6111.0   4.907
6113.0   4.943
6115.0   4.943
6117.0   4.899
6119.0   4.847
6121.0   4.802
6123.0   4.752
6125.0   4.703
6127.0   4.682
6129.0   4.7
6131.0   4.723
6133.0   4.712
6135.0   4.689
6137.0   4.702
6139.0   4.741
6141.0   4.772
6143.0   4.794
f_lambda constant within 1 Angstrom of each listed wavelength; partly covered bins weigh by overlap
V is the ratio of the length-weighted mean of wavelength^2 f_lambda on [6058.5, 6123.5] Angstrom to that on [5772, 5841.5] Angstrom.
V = 1.1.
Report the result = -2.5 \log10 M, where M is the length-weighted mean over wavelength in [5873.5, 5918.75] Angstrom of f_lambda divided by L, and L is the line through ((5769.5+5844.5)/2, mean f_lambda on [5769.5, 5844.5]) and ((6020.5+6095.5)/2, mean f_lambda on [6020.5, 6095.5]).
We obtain 0.15 mag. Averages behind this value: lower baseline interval 4.81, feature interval 4.18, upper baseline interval 4.86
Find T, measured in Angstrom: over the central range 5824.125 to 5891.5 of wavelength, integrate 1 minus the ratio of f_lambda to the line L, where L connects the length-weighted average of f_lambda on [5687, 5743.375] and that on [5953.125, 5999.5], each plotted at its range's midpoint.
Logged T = 1.4 Angstrom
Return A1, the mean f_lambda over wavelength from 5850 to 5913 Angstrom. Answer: 4.33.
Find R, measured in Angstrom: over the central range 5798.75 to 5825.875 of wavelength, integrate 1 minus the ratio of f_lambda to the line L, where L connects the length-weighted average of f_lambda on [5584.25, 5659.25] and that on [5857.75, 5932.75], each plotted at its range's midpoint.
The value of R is -2.9 Angstrom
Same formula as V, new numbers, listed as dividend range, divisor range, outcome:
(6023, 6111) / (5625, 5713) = 1.21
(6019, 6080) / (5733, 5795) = 1.14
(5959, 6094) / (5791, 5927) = 1.11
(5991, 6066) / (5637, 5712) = 1.19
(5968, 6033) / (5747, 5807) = 1.07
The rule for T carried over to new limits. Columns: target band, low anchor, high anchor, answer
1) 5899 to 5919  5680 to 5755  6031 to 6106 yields 1.71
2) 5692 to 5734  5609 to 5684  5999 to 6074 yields -1.38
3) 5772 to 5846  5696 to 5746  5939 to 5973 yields -1.20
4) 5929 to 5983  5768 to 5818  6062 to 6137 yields 0.95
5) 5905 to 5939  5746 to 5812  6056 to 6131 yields 1.31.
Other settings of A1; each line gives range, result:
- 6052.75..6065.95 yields 4.83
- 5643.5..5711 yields 4.58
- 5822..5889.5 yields 4.65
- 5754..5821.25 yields 4.77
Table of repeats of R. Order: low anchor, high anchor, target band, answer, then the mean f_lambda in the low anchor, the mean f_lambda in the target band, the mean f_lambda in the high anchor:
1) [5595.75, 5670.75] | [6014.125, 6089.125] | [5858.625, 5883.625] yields 0.62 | 4.56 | 4.61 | 4.86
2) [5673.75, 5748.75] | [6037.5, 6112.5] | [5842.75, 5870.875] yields 0.45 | 4.71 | 4.69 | 4.83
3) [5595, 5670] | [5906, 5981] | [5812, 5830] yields -1.18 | 4.56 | 4.91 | 4.64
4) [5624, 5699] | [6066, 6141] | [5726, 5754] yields -1.06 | 4.59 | 4.8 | 4.78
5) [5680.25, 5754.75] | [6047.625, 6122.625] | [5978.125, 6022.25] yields 0.75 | 4.72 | 4.72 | 4.82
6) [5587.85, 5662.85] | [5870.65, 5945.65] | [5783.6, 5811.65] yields -1.75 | 4.54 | 4.72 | 4.38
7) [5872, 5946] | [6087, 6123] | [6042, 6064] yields -1.01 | 4.38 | 4.9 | 4.79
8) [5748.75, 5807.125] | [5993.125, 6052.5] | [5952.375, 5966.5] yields 0.34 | 4.74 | 4.68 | 4.82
